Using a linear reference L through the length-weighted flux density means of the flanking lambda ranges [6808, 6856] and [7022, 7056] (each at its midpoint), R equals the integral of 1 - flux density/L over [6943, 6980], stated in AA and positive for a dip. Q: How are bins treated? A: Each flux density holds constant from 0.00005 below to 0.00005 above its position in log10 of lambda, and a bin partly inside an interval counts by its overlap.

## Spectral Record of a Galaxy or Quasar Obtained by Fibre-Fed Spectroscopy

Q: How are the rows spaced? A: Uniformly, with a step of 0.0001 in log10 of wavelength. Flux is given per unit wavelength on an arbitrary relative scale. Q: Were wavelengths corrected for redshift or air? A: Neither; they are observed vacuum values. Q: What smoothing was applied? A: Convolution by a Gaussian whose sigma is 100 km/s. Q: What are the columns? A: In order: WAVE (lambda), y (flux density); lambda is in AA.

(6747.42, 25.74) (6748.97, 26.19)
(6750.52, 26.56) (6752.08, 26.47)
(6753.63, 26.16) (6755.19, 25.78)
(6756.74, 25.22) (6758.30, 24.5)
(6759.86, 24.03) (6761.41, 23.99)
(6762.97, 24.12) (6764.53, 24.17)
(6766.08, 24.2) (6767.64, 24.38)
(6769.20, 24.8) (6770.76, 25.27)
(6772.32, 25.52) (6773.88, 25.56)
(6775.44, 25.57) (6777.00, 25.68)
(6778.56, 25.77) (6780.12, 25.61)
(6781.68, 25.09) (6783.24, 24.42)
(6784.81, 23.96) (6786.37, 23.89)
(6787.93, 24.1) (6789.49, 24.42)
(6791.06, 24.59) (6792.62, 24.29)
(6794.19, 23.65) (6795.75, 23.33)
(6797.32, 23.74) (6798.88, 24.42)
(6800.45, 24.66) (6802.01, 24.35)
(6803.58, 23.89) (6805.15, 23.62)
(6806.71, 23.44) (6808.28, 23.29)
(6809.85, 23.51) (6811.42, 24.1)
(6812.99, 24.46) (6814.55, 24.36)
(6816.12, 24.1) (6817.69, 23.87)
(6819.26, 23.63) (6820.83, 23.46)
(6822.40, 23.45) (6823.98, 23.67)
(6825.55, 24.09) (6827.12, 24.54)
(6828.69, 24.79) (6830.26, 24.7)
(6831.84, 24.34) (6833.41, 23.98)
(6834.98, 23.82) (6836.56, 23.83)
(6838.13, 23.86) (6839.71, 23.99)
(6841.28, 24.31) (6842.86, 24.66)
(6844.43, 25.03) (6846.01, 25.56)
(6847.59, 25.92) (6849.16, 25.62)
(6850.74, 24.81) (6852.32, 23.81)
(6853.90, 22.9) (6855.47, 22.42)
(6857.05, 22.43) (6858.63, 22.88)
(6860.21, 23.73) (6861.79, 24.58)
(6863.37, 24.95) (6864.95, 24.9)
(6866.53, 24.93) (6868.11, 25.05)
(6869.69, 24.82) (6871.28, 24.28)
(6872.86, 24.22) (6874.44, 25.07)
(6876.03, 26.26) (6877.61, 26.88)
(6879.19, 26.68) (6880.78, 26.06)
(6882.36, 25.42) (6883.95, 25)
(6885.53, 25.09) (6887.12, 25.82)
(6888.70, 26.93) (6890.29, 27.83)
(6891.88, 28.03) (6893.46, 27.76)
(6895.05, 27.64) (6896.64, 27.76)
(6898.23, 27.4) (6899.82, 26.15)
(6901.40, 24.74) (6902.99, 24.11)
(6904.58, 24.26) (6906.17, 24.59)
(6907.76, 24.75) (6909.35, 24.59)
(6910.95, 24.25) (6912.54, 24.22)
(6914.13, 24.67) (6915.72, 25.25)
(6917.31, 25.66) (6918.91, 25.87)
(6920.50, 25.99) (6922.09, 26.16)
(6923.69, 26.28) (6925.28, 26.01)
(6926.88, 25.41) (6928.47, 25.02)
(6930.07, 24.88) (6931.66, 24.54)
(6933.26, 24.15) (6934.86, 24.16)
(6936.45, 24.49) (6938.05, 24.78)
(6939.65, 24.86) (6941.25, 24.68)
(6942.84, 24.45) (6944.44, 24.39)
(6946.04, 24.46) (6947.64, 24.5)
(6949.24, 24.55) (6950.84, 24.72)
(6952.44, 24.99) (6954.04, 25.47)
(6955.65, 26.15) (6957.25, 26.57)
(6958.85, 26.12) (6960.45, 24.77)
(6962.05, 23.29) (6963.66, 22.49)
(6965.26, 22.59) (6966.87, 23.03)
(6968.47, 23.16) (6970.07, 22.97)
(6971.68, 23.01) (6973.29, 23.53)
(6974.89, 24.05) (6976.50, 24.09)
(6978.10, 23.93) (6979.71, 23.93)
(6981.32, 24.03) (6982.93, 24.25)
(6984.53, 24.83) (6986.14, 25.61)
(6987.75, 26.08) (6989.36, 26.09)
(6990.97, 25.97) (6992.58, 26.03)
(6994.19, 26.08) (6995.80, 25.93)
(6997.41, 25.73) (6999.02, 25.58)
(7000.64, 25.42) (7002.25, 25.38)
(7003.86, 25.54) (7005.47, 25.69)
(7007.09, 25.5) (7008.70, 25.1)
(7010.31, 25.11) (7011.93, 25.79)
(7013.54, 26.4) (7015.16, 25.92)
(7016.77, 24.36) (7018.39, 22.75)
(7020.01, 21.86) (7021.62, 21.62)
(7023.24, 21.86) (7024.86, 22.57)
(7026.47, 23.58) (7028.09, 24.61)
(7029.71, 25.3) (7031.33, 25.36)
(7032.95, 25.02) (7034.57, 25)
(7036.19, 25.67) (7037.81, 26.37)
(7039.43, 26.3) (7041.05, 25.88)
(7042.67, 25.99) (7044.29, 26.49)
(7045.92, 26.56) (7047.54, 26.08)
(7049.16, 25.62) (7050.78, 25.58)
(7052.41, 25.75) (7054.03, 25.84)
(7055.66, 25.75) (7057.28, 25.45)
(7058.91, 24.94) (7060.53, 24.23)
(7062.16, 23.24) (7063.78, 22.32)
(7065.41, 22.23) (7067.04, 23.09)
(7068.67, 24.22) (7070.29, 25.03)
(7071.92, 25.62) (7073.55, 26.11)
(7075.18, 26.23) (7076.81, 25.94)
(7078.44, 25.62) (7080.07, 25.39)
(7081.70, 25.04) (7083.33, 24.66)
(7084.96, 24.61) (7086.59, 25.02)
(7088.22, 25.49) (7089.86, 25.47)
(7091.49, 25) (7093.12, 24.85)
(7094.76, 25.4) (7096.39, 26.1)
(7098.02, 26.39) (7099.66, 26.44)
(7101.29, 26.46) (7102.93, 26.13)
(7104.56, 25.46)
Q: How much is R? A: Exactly 0.9 AA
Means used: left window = 24.2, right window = 25.2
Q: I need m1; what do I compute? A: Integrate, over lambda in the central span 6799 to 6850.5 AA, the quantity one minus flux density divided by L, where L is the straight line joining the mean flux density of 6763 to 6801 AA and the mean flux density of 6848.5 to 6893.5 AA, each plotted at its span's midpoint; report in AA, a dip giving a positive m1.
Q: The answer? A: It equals 1.3 AA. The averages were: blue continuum 24.6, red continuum 25.1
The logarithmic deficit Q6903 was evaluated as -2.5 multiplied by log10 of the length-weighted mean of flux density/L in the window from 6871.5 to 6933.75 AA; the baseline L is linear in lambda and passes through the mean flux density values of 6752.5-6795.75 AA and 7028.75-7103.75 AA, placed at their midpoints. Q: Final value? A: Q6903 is -0.03 mag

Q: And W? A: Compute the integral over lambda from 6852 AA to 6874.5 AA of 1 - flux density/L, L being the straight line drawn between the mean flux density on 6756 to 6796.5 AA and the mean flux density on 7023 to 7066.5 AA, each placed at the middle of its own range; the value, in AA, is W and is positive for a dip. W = 0.6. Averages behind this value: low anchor 24.6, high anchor 25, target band 24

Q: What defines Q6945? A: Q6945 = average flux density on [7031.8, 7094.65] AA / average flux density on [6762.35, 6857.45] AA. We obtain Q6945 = 1.0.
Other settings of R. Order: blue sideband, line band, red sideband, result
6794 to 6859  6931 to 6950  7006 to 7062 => 0.05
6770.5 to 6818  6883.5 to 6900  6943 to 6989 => -1.72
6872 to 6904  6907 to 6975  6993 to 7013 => 3.37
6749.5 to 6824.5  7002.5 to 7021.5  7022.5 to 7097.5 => 0.12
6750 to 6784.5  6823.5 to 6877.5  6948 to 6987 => 0.74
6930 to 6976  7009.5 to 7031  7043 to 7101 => 0.71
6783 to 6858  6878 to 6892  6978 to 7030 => -1.10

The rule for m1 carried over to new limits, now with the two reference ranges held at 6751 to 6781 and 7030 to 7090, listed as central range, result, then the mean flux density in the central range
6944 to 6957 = 0.10 AA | 25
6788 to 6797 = 0.39 AA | 24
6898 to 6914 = 0.22 AA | 24.8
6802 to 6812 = 0.57 AA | 23.7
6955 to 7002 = 0.96 AA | 24.7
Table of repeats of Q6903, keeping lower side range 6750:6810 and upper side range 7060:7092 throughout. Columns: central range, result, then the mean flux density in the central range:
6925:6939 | 0.00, 24.8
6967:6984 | 0.04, 23.7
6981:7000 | -0.04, 25.6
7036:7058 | -0.05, 26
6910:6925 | -0.03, 25.4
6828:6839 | 0.02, 24.2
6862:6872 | -0.01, 24.8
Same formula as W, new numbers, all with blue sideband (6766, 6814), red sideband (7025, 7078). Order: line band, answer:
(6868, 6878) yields -0.21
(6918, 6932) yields -0.46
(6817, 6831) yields 0.29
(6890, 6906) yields -1.11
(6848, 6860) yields 0.48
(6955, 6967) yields 0.23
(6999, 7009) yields -0.18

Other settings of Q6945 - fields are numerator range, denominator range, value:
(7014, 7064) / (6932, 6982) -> 1.02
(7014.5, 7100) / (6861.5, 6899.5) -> 0.96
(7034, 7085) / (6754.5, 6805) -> 1.03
